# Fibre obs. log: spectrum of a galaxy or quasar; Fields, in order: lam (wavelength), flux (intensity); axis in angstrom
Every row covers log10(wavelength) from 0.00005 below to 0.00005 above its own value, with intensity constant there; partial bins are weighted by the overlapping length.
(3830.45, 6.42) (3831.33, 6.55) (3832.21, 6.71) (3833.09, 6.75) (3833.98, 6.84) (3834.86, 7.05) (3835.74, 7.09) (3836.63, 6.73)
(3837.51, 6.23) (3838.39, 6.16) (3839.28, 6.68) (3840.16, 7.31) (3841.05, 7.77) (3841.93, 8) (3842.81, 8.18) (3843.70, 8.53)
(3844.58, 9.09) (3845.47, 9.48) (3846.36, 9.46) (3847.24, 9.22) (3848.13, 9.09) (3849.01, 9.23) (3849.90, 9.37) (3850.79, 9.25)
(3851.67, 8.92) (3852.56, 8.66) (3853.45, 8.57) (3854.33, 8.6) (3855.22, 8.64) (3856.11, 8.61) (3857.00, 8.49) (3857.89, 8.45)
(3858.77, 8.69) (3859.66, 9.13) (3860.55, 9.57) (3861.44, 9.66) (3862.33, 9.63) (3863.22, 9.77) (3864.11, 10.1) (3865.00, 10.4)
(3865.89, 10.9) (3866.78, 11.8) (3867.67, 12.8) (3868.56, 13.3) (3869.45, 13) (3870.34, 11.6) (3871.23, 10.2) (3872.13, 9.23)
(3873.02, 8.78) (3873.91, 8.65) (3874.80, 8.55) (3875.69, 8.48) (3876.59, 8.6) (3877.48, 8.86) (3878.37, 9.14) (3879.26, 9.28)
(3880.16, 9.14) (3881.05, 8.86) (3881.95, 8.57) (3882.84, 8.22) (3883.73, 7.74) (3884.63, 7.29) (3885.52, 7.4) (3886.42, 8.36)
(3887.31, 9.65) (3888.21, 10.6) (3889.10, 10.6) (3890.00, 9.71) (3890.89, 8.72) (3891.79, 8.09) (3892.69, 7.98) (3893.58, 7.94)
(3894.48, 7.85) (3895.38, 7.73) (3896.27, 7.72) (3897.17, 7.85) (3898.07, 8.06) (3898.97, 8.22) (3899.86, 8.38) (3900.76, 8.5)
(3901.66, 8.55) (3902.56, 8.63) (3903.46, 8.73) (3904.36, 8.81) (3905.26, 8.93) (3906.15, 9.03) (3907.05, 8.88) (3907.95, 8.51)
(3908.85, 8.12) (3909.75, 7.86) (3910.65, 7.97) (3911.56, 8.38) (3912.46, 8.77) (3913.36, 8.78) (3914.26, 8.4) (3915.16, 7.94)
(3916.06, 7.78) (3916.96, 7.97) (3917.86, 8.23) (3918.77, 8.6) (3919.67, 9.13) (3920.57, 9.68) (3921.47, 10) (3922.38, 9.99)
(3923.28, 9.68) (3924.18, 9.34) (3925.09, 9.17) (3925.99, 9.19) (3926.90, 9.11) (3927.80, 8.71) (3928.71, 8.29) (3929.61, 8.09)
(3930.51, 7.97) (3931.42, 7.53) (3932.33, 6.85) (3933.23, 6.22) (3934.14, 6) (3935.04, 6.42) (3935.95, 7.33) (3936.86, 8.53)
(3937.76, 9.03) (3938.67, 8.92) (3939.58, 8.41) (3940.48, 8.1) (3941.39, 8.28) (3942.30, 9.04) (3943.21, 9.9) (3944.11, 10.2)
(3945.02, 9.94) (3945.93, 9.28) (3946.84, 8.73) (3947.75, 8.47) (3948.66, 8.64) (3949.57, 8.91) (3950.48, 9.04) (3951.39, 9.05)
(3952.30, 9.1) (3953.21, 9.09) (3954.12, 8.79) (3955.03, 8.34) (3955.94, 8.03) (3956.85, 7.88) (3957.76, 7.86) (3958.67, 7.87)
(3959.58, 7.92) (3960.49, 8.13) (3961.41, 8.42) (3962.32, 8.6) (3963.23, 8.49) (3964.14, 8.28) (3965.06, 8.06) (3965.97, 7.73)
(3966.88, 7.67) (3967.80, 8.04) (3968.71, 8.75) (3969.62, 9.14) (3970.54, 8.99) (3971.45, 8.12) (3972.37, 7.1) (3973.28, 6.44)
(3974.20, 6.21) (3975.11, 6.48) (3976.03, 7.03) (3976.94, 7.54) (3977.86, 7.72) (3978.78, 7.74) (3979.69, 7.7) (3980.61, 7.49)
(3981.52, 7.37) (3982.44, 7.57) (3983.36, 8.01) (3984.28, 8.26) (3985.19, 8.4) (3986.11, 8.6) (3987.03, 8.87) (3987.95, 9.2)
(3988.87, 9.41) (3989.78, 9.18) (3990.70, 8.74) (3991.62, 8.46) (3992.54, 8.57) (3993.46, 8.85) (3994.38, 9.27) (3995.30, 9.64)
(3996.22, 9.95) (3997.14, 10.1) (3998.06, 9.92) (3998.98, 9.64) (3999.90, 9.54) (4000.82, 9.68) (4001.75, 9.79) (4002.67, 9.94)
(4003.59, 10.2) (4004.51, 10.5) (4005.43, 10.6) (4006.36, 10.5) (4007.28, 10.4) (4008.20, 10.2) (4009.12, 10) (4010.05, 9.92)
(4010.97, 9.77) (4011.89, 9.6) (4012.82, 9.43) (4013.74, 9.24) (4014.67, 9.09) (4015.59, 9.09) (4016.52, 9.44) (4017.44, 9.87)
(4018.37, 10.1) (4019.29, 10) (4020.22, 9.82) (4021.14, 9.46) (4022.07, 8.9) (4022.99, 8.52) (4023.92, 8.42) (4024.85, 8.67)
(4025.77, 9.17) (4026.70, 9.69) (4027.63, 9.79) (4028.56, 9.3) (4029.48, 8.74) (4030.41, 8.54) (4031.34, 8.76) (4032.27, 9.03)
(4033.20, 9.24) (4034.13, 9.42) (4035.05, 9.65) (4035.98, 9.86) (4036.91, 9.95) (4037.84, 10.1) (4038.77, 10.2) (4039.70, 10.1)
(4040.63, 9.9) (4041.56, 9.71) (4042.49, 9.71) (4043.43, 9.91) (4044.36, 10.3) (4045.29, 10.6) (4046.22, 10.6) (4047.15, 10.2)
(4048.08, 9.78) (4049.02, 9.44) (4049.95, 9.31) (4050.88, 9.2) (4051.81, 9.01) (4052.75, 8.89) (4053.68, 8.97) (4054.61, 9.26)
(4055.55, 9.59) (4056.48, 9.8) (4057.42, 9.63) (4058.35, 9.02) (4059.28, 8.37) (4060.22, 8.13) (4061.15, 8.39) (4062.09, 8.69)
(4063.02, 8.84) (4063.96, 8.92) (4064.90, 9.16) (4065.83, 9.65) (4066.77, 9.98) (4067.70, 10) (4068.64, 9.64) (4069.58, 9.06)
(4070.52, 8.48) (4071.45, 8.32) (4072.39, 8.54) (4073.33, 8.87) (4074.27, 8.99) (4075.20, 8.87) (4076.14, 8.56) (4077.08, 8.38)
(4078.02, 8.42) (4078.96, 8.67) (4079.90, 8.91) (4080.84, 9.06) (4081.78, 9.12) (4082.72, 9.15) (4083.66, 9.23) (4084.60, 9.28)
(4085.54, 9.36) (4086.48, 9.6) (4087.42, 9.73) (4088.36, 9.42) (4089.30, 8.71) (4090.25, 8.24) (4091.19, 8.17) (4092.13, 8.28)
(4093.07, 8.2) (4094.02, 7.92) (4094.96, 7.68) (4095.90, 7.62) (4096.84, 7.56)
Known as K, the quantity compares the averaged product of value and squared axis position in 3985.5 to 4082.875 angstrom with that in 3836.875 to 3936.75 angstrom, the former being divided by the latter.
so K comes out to 1.15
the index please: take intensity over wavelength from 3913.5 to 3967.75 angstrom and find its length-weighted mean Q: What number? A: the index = 8.48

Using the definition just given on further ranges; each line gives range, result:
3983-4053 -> 9.5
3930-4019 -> 8.67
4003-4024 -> 9.72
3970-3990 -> 7.87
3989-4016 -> 9.65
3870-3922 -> 8.65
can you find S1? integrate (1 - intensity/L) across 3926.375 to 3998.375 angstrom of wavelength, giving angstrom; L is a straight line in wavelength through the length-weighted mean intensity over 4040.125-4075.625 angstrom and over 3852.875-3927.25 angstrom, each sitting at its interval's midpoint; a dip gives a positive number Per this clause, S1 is 6.4 angstrom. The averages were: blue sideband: 9.02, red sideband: 9.31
